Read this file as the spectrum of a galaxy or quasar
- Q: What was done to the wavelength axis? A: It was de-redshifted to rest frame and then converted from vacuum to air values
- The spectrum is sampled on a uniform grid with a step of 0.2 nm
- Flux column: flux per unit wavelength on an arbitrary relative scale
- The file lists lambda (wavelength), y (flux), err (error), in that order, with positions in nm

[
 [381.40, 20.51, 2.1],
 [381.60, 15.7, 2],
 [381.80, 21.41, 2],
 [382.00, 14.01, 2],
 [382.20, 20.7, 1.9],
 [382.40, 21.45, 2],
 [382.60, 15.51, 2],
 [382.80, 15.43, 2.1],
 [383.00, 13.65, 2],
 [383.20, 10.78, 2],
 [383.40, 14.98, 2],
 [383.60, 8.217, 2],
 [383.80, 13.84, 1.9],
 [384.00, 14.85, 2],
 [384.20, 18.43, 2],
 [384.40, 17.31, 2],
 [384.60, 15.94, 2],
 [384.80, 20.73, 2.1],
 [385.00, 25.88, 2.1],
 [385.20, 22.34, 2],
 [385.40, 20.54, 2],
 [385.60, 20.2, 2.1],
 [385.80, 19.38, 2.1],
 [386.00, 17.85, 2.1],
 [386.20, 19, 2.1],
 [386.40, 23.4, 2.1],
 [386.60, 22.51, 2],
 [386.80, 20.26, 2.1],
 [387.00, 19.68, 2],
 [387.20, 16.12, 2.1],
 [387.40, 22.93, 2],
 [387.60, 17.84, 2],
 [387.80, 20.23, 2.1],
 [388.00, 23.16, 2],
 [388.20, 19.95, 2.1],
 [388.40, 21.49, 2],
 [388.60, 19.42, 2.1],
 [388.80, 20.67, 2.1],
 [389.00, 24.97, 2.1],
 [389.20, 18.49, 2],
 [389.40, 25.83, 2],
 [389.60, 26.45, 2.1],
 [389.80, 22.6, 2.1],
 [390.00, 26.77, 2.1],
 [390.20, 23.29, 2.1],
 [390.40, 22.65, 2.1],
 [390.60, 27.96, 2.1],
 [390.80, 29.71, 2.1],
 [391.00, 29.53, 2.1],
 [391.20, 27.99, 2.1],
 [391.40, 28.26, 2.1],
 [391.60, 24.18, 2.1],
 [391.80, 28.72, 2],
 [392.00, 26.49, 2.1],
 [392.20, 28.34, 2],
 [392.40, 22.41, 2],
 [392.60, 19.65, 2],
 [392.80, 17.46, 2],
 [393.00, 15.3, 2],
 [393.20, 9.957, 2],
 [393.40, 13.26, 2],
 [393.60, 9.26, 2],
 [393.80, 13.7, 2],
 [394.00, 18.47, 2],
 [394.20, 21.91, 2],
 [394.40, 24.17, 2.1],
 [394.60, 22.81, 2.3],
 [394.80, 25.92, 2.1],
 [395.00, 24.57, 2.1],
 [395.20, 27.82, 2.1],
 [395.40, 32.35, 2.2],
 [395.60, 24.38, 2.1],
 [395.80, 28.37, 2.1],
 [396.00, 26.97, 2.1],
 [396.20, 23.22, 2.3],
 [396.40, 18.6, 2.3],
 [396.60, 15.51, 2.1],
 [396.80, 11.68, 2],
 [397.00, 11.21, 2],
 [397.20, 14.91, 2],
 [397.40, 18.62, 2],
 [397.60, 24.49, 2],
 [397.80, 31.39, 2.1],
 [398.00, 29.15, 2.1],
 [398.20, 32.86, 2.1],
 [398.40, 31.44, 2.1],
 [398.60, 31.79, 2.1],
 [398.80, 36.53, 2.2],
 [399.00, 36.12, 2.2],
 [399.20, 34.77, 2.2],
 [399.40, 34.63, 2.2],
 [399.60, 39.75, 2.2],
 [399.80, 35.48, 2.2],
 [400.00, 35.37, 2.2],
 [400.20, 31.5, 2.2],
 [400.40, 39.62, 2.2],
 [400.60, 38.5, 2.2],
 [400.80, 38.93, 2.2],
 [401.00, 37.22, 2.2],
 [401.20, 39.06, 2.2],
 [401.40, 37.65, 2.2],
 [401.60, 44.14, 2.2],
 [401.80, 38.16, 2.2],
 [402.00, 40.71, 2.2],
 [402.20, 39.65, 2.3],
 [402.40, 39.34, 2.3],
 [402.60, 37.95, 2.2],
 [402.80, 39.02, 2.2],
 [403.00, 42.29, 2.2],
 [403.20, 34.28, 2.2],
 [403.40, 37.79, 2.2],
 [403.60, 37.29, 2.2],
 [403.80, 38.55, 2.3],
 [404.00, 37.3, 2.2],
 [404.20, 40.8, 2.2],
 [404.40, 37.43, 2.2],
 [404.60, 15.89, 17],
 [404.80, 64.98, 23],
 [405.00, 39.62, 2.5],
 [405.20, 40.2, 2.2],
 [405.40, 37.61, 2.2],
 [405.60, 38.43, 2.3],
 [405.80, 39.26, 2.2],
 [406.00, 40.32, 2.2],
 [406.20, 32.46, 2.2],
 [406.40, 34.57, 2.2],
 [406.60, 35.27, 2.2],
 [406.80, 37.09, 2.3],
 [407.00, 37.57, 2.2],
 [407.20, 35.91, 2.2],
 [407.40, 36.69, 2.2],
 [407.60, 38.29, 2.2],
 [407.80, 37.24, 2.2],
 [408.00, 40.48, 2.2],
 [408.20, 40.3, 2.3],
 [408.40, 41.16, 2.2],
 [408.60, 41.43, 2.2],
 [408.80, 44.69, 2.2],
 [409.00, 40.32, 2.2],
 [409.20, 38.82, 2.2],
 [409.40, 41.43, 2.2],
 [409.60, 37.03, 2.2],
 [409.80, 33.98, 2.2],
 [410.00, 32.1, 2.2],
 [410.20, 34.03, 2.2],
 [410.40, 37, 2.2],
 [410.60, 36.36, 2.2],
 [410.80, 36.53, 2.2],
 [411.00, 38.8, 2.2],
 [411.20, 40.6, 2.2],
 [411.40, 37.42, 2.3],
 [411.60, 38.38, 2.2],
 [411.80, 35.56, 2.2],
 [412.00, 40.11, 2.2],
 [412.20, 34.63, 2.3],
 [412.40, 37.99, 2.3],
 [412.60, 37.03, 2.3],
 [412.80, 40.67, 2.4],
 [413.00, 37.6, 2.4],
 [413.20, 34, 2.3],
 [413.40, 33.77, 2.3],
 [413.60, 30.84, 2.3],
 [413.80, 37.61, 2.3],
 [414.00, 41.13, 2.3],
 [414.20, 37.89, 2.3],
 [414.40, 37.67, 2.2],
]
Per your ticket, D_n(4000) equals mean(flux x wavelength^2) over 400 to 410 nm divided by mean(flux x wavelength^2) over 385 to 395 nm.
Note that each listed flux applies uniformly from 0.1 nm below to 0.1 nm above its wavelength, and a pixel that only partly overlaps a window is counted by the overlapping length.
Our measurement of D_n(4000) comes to 1.90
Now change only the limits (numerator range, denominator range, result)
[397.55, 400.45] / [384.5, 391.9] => 1.57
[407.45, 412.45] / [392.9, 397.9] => 2.01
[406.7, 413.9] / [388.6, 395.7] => 1.79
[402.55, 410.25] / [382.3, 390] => 2.18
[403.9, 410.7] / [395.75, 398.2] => 1.87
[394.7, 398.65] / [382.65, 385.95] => 1.51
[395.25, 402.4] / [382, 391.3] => 1.62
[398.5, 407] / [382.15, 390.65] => 2.07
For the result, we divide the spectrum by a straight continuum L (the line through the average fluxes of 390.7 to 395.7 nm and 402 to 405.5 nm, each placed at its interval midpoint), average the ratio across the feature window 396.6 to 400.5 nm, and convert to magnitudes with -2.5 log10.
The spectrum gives 0.07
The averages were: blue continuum 22.7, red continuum 38.9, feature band 29.2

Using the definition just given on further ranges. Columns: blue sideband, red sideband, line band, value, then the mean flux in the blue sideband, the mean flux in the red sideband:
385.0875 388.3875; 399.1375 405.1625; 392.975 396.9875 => 0.426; 20.4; 38.3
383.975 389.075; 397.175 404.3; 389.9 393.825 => 0.150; 20.3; 35.7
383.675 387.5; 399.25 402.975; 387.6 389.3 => 0.102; 19.5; 38.2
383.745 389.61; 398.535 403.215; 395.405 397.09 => 0.465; 20.3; 37.7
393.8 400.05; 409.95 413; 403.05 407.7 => -0.159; 26.3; 37.2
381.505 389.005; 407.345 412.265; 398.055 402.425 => -0.202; 18.6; 38.2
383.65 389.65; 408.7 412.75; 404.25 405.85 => -0.169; 20.2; 37.7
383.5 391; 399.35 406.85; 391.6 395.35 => 0.308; 21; 38.1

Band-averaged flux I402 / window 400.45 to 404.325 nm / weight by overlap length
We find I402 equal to 38.9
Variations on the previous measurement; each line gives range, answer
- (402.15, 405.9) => 38.8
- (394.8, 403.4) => 31.7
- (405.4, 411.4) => 37.9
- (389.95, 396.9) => 22.6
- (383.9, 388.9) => 20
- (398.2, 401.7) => 36.5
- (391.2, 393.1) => 23.7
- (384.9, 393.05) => 22.7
